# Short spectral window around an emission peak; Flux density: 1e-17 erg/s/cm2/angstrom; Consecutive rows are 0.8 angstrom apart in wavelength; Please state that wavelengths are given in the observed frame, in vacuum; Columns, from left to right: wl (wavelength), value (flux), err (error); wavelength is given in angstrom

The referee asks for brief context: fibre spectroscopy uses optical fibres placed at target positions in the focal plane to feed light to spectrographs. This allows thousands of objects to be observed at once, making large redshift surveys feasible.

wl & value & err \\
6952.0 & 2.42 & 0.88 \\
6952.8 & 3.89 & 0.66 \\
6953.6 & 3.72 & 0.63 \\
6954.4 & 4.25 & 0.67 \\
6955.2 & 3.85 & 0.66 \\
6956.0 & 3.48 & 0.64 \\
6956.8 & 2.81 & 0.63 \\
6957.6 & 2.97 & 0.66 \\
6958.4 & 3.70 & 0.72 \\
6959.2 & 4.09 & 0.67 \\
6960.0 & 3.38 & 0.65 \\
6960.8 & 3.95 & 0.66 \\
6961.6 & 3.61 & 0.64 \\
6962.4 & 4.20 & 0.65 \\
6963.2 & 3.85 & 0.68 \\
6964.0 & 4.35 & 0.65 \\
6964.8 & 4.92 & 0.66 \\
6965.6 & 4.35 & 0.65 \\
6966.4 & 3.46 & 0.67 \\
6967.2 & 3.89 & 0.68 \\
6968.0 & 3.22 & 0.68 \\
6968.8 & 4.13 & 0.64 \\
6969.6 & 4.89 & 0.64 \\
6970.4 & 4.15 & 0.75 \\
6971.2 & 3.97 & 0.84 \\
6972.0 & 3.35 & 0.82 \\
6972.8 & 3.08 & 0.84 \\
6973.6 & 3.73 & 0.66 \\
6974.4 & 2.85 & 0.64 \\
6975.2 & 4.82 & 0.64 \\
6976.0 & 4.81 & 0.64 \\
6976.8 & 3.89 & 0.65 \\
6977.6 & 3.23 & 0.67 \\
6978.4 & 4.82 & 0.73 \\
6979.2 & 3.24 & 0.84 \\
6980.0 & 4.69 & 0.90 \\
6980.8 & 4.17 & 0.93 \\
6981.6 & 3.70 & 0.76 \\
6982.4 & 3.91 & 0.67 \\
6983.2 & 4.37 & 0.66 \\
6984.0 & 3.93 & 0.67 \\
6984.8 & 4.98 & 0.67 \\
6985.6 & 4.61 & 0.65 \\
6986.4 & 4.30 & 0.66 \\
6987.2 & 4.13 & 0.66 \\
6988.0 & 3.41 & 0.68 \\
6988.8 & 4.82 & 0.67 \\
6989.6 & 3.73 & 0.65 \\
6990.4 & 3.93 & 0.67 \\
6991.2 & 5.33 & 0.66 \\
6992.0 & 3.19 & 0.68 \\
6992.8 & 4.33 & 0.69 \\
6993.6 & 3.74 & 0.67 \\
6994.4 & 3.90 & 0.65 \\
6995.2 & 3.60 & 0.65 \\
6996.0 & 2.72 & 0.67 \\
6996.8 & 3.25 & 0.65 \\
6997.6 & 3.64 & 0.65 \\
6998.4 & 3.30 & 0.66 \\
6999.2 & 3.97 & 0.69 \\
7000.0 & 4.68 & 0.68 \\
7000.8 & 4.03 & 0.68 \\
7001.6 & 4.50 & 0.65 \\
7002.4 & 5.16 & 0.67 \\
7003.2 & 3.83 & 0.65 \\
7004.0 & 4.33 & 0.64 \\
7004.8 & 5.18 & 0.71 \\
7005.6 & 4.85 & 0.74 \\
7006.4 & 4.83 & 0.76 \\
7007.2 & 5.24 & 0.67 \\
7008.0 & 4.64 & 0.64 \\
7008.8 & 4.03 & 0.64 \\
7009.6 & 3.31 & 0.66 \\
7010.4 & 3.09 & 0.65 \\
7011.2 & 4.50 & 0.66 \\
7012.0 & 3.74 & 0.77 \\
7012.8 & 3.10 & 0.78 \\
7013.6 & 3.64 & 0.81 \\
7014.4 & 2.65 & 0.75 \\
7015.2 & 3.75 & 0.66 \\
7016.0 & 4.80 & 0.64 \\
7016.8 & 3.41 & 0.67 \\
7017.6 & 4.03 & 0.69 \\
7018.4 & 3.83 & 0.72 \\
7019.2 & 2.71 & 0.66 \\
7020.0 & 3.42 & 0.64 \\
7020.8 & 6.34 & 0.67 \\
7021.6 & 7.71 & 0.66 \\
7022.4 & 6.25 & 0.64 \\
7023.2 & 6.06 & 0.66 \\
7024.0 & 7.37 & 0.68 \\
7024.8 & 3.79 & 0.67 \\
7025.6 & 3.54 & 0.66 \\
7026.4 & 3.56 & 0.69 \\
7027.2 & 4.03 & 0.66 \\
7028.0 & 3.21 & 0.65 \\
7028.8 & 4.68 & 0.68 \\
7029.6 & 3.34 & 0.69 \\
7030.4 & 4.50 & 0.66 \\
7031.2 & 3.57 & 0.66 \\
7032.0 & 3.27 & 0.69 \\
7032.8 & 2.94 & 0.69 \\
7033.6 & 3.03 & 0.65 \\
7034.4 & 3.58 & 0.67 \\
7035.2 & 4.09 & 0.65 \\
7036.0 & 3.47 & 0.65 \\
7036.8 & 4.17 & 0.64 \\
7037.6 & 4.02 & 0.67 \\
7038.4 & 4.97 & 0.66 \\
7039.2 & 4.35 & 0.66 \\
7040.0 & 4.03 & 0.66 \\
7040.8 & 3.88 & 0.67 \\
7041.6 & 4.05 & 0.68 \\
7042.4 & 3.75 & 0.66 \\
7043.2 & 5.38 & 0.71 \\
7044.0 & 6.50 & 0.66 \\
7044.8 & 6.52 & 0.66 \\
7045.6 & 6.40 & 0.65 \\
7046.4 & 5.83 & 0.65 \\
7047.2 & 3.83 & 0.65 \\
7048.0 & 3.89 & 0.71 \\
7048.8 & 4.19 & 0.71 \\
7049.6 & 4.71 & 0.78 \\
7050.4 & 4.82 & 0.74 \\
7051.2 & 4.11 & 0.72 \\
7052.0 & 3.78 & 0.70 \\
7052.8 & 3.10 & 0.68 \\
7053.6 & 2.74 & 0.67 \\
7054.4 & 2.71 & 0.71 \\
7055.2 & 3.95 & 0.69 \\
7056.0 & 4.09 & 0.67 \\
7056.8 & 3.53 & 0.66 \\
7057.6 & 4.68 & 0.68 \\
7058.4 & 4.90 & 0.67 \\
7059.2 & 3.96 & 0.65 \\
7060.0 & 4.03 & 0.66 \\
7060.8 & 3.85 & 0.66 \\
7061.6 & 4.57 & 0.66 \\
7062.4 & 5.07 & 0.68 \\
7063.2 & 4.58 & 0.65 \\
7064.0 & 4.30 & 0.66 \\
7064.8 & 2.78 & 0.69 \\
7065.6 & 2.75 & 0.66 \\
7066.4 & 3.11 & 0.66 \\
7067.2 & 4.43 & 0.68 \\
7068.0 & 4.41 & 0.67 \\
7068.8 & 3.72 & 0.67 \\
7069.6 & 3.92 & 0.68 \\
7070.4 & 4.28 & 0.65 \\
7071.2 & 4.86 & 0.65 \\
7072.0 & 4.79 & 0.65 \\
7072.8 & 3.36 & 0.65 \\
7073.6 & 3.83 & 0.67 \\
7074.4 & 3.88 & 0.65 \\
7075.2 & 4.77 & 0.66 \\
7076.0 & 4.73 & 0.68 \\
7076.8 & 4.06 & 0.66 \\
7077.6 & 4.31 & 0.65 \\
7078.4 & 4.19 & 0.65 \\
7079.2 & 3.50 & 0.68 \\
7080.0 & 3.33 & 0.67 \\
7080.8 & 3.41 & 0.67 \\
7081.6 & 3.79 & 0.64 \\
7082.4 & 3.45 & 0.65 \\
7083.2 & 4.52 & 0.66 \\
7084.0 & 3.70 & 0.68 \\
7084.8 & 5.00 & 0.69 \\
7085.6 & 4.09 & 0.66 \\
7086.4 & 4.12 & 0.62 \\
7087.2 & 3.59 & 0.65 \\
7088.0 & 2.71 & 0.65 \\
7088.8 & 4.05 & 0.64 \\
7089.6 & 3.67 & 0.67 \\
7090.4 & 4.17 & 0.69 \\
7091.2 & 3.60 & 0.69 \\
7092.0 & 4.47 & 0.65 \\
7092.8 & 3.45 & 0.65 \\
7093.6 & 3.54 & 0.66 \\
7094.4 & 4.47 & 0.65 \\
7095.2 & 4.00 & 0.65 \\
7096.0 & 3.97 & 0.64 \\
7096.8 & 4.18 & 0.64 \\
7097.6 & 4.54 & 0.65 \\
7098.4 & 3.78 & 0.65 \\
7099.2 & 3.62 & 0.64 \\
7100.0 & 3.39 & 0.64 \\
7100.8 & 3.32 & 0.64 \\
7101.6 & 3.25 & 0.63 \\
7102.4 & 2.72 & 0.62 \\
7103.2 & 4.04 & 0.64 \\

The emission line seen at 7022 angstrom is H-alpha 6563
